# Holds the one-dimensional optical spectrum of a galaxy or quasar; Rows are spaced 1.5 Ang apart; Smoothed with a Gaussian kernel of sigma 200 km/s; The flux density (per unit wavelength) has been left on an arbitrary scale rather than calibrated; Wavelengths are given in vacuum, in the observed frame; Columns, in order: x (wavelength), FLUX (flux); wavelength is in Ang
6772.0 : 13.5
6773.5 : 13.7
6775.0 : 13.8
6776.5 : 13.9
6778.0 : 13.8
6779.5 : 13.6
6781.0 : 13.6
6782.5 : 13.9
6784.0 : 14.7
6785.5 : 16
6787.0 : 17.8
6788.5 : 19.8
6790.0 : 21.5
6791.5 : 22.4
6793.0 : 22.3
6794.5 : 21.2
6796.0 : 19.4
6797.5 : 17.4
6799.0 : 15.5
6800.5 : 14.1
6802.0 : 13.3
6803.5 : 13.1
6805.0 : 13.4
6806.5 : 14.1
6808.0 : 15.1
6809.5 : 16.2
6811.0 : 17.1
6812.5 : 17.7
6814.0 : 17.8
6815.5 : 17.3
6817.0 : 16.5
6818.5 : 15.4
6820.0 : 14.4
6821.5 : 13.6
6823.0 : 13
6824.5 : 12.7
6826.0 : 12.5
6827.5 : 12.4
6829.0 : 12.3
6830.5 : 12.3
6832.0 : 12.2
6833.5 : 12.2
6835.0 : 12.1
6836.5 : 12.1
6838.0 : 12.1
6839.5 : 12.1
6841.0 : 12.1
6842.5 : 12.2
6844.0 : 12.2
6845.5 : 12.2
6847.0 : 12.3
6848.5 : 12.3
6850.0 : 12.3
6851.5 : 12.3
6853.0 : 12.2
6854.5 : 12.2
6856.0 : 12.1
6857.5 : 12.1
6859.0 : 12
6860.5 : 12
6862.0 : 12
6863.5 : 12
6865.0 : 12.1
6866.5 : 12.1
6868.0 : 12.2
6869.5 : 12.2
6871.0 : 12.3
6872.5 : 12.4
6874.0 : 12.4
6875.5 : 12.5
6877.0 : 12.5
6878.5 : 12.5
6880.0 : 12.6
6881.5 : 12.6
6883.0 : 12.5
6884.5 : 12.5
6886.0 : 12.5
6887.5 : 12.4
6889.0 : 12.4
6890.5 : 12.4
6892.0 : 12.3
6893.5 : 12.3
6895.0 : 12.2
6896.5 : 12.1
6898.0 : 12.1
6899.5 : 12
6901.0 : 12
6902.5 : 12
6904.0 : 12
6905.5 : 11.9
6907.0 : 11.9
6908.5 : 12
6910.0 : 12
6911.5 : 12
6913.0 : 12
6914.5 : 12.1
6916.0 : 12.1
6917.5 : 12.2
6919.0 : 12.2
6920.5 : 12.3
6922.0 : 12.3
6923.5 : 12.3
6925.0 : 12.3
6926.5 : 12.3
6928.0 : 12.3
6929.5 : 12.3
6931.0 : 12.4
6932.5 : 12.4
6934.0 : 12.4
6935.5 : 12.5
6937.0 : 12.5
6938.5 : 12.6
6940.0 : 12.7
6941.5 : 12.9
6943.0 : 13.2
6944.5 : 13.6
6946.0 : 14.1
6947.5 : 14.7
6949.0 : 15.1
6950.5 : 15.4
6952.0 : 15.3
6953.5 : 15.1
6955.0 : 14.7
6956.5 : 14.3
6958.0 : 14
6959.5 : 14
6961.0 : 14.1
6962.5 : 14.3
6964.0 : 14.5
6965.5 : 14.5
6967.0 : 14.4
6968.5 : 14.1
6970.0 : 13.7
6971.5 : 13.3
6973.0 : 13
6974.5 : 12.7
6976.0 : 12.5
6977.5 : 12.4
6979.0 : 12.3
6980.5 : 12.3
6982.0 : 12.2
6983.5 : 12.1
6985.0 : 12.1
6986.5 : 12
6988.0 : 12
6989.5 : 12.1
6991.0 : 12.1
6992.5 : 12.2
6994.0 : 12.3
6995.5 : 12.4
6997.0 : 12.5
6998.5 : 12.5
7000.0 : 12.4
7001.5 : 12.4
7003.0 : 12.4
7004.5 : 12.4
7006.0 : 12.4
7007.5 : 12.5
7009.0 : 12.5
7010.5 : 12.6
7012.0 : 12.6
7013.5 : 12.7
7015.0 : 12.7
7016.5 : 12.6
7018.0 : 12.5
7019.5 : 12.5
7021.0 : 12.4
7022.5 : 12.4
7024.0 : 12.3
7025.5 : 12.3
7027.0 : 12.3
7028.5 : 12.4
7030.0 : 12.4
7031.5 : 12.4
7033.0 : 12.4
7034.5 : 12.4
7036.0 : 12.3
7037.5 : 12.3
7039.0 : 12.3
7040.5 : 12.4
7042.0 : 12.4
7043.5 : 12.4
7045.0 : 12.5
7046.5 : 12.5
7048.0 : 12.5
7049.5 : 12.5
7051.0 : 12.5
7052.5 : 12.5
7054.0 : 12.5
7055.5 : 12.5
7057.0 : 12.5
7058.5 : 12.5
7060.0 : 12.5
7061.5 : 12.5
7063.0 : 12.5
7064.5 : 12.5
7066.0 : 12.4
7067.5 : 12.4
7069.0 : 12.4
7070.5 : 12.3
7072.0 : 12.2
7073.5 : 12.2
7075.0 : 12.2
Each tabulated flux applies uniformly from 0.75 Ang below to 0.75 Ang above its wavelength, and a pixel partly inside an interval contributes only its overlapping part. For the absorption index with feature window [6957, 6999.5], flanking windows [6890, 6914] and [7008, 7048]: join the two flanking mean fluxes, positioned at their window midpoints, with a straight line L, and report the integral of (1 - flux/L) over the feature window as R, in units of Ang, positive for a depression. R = -2.28 Ang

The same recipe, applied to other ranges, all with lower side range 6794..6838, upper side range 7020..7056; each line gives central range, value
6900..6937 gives 3.86 Ang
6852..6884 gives 4.17 Ang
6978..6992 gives 0.86 Ang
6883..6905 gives 2.56 Ang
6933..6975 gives -1.91 Ang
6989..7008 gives 0.66 Ang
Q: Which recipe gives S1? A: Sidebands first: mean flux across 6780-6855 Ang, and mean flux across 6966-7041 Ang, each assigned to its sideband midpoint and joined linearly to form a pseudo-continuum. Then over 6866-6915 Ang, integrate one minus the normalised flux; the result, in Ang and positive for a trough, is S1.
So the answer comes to 5.7 Ang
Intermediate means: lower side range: 14.7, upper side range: 12.5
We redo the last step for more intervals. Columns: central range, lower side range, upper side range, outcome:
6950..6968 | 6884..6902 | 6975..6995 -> -3.40 Ang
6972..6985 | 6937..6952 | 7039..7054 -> 0.91 Ang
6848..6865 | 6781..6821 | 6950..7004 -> 3.79 Ang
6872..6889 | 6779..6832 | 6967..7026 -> 2.35 Ang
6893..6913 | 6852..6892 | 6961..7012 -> 0.62 Ang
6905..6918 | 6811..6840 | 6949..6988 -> 1.57 Ang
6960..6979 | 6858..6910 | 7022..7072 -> -1.93 Ang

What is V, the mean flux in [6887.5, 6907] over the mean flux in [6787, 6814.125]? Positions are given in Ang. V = 0.70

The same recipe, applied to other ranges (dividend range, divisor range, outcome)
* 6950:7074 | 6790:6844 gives 0.86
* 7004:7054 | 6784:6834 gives 0.79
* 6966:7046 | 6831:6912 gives 1.02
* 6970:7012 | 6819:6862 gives 1.00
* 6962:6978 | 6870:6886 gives 1.09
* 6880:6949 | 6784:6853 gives 0.84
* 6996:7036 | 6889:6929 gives 1.03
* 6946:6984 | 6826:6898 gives 1.13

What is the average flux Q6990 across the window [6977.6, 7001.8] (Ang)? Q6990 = 12.2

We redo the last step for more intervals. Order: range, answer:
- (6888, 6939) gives 12.2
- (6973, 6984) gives 12.4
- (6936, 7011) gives 13.2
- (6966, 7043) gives 12.5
